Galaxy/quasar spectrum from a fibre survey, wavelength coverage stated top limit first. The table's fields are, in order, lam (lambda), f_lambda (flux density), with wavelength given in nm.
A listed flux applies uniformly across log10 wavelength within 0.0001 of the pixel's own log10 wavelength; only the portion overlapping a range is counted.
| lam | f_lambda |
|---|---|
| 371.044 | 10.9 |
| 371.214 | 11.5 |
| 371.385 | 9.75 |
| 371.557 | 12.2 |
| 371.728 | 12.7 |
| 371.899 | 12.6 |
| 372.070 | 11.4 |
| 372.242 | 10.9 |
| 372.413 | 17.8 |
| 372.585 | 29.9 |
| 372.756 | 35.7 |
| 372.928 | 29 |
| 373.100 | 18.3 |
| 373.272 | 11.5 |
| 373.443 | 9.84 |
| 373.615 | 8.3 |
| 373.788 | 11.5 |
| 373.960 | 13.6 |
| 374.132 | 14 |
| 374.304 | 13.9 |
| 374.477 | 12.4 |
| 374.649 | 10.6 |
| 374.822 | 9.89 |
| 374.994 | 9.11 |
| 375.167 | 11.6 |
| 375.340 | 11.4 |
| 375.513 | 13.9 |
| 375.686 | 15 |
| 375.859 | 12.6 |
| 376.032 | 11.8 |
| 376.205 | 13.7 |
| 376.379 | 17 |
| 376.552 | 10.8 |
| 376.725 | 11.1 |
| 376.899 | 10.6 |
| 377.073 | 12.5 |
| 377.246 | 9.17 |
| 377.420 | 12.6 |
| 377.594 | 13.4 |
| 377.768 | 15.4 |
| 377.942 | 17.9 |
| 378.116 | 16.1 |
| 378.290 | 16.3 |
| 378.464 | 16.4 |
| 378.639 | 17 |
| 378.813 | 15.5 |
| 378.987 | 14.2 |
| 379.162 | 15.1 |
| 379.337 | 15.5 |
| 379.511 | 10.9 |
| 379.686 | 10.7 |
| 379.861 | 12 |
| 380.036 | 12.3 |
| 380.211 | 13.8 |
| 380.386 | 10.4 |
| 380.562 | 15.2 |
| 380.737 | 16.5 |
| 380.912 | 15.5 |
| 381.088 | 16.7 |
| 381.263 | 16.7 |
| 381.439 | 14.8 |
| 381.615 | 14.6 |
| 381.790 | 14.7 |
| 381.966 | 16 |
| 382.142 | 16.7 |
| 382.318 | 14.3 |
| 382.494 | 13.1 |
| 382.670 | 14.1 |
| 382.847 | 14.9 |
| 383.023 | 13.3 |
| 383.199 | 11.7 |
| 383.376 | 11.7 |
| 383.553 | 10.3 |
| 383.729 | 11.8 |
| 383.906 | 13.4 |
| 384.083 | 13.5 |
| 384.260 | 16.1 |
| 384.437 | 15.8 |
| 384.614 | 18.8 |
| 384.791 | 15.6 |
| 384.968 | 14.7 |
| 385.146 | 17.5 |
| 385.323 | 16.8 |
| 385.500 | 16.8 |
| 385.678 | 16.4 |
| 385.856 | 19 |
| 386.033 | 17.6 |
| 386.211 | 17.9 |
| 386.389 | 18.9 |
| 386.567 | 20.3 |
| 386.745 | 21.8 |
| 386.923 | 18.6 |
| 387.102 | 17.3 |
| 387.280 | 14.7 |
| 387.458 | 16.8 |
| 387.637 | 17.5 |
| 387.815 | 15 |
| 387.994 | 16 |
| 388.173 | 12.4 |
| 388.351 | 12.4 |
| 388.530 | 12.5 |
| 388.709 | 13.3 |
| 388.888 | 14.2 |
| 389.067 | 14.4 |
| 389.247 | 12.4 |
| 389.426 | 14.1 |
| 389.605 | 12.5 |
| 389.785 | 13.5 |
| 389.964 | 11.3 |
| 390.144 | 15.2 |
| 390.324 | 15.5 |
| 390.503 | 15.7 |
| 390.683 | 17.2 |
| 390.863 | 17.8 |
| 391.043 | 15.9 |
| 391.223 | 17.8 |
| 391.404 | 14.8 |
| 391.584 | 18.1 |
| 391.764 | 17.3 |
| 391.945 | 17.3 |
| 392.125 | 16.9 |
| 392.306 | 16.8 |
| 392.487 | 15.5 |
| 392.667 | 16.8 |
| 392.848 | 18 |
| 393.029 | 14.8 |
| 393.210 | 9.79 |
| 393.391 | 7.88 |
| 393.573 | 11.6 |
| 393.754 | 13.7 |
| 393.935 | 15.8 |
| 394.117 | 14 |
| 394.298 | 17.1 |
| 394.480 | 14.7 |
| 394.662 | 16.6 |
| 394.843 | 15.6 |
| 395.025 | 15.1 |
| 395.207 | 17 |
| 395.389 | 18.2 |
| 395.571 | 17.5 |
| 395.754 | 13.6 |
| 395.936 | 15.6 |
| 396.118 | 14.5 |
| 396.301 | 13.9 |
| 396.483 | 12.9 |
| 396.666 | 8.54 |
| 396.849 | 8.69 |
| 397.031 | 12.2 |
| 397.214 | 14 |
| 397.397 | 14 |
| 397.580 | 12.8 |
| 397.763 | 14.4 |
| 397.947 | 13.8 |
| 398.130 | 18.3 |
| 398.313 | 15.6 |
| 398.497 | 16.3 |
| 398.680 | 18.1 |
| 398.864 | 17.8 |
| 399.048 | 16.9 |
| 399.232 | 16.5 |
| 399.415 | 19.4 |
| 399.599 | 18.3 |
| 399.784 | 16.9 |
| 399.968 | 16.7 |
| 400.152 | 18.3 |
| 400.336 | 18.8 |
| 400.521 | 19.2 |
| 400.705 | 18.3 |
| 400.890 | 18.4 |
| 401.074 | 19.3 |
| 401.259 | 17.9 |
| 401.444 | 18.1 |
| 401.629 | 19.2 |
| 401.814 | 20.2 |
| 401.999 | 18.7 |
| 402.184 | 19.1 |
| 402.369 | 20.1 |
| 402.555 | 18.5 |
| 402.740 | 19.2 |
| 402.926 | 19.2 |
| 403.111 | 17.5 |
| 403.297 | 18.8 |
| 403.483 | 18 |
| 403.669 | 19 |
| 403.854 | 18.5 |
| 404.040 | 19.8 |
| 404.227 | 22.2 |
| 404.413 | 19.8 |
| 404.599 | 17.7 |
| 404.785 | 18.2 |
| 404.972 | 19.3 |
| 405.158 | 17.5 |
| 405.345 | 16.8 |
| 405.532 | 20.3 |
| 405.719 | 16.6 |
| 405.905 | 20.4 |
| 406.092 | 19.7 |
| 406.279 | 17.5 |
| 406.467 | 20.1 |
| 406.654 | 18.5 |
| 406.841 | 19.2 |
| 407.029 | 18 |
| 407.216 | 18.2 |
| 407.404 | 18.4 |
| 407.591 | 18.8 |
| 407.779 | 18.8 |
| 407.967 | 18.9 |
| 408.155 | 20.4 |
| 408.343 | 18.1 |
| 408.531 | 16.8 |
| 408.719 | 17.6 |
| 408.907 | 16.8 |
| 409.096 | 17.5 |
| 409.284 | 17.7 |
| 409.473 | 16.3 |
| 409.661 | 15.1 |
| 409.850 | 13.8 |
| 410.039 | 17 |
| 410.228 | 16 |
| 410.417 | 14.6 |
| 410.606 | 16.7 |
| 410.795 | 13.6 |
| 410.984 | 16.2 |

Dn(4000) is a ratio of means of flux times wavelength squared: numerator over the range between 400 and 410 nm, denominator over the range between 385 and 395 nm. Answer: 1.27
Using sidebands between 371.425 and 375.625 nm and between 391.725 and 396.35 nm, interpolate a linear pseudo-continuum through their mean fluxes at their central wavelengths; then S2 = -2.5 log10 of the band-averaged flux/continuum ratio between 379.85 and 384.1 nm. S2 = 0.067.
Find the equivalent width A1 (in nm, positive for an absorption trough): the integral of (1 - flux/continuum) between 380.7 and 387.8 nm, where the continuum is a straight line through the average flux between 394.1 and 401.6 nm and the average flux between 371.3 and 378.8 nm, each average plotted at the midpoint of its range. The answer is -0.41 nm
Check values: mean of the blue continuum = 14.2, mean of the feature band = 15.8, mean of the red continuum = 16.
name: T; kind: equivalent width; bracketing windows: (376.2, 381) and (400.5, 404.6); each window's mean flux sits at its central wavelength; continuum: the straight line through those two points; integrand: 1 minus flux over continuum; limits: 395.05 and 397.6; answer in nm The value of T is 0.55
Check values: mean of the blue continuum 13.8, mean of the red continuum 19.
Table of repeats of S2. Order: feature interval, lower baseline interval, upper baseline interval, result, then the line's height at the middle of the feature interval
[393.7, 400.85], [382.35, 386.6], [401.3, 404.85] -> 0.145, 17.9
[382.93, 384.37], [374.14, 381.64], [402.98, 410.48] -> 0.135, 14.5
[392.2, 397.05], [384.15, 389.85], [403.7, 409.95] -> 0.175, 16.9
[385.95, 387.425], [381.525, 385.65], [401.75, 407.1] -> -0.198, 15.3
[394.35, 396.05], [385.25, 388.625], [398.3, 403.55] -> 0.108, 17.7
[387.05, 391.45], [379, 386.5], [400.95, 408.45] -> 0.087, 16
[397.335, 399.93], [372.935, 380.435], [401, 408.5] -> 0.078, 17.6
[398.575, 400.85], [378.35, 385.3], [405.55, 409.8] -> -0.058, 17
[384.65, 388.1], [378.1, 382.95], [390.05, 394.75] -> -0.154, 15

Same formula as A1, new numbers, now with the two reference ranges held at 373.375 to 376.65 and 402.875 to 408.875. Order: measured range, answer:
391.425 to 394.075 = 0.15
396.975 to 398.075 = 0.21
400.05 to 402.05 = -0.12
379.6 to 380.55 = 0.08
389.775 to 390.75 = 0.04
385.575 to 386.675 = -0.29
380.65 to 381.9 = -0.20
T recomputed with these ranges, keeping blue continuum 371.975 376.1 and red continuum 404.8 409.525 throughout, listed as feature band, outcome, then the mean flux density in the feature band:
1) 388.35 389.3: 0.177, 13.3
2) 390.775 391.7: -0.015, 16.9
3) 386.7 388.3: -0.023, 16.4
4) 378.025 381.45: 0.175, 14.6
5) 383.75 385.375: 0.029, 15.6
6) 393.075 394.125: 0.297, 12.1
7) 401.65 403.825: -0.131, 18.9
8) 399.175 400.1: -0.006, 17.6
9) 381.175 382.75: 0.061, 15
